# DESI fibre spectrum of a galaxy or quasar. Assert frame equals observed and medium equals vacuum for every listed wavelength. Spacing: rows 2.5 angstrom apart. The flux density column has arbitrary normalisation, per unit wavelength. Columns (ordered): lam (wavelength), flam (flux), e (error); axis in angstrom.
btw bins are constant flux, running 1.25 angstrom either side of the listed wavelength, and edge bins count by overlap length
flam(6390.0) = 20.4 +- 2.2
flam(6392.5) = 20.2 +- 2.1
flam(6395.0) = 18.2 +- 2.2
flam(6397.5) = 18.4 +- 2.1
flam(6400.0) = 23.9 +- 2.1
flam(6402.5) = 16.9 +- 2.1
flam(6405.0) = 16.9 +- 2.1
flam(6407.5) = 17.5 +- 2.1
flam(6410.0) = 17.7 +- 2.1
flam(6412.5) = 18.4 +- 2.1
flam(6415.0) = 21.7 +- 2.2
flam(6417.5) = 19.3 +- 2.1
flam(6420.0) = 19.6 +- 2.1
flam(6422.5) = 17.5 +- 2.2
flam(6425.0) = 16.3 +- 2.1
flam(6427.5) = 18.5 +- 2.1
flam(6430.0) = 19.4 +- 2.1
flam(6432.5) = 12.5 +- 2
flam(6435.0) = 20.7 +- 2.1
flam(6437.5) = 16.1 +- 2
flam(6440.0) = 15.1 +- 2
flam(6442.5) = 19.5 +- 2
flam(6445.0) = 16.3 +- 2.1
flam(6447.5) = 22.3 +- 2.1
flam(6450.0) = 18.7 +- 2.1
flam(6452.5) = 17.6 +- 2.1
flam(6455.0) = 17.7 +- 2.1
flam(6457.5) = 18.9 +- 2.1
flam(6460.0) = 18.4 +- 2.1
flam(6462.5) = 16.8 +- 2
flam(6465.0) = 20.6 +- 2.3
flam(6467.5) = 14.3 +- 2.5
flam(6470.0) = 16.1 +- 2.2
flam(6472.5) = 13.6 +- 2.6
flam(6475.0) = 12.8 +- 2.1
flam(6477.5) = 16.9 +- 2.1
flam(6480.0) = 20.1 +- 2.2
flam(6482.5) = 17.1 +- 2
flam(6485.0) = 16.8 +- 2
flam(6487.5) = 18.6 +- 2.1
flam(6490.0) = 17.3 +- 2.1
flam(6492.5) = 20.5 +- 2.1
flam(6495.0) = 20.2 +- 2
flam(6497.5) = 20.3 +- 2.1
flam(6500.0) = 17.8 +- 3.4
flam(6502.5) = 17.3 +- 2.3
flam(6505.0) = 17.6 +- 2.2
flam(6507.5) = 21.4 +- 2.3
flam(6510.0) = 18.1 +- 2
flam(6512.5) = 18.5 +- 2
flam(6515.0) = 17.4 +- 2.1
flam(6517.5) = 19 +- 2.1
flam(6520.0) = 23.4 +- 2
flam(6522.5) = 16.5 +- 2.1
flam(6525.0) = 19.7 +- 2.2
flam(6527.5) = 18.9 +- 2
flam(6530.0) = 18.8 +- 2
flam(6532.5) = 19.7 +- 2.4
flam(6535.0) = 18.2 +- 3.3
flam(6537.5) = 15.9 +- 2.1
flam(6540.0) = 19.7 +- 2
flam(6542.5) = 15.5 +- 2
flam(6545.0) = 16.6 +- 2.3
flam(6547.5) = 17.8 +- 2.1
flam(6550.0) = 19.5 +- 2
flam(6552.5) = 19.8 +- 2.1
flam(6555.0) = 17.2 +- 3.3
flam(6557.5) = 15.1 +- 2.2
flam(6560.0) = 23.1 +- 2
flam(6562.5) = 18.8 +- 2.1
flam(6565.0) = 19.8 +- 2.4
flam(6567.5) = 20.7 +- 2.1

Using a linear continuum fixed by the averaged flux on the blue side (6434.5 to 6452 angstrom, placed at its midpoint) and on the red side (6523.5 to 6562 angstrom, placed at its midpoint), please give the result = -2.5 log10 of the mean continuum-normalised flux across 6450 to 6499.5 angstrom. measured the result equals 0.04 mag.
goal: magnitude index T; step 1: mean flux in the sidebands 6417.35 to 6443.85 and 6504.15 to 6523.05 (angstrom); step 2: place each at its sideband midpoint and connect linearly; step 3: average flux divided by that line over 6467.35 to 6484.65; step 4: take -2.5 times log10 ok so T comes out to 0.15 mag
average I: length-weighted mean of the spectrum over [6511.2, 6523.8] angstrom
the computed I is 19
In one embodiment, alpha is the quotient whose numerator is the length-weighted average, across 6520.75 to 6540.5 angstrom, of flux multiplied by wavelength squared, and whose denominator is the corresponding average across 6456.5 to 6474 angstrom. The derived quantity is 1.1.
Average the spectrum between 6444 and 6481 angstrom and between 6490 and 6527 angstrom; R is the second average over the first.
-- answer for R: 1.1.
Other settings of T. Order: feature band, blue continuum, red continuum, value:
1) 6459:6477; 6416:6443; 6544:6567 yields 0.121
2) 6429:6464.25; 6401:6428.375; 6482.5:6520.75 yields 0.035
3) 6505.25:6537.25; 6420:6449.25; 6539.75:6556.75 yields -0.069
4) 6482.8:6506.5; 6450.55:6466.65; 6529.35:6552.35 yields -0.018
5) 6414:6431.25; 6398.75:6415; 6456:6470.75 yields -0.024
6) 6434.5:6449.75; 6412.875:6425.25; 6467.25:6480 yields -0.048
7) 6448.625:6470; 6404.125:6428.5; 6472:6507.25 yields 0.015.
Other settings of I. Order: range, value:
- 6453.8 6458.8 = 18.3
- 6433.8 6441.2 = 17.3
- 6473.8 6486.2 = 16.8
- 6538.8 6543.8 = 17.6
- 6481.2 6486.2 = 17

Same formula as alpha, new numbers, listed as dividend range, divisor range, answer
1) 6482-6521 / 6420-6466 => 1.07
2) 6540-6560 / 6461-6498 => 1.05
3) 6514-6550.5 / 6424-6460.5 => 1.06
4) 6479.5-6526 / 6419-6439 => 1.10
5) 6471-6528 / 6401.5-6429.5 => 1.03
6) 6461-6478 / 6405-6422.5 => 0.86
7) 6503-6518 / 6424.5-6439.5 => 1.11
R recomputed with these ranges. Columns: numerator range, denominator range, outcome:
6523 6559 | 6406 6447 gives 1.00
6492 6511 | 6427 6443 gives 1.11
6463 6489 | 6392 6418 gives 0.88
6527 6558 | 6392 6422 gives 0.94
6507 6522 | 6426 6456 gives 1.09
